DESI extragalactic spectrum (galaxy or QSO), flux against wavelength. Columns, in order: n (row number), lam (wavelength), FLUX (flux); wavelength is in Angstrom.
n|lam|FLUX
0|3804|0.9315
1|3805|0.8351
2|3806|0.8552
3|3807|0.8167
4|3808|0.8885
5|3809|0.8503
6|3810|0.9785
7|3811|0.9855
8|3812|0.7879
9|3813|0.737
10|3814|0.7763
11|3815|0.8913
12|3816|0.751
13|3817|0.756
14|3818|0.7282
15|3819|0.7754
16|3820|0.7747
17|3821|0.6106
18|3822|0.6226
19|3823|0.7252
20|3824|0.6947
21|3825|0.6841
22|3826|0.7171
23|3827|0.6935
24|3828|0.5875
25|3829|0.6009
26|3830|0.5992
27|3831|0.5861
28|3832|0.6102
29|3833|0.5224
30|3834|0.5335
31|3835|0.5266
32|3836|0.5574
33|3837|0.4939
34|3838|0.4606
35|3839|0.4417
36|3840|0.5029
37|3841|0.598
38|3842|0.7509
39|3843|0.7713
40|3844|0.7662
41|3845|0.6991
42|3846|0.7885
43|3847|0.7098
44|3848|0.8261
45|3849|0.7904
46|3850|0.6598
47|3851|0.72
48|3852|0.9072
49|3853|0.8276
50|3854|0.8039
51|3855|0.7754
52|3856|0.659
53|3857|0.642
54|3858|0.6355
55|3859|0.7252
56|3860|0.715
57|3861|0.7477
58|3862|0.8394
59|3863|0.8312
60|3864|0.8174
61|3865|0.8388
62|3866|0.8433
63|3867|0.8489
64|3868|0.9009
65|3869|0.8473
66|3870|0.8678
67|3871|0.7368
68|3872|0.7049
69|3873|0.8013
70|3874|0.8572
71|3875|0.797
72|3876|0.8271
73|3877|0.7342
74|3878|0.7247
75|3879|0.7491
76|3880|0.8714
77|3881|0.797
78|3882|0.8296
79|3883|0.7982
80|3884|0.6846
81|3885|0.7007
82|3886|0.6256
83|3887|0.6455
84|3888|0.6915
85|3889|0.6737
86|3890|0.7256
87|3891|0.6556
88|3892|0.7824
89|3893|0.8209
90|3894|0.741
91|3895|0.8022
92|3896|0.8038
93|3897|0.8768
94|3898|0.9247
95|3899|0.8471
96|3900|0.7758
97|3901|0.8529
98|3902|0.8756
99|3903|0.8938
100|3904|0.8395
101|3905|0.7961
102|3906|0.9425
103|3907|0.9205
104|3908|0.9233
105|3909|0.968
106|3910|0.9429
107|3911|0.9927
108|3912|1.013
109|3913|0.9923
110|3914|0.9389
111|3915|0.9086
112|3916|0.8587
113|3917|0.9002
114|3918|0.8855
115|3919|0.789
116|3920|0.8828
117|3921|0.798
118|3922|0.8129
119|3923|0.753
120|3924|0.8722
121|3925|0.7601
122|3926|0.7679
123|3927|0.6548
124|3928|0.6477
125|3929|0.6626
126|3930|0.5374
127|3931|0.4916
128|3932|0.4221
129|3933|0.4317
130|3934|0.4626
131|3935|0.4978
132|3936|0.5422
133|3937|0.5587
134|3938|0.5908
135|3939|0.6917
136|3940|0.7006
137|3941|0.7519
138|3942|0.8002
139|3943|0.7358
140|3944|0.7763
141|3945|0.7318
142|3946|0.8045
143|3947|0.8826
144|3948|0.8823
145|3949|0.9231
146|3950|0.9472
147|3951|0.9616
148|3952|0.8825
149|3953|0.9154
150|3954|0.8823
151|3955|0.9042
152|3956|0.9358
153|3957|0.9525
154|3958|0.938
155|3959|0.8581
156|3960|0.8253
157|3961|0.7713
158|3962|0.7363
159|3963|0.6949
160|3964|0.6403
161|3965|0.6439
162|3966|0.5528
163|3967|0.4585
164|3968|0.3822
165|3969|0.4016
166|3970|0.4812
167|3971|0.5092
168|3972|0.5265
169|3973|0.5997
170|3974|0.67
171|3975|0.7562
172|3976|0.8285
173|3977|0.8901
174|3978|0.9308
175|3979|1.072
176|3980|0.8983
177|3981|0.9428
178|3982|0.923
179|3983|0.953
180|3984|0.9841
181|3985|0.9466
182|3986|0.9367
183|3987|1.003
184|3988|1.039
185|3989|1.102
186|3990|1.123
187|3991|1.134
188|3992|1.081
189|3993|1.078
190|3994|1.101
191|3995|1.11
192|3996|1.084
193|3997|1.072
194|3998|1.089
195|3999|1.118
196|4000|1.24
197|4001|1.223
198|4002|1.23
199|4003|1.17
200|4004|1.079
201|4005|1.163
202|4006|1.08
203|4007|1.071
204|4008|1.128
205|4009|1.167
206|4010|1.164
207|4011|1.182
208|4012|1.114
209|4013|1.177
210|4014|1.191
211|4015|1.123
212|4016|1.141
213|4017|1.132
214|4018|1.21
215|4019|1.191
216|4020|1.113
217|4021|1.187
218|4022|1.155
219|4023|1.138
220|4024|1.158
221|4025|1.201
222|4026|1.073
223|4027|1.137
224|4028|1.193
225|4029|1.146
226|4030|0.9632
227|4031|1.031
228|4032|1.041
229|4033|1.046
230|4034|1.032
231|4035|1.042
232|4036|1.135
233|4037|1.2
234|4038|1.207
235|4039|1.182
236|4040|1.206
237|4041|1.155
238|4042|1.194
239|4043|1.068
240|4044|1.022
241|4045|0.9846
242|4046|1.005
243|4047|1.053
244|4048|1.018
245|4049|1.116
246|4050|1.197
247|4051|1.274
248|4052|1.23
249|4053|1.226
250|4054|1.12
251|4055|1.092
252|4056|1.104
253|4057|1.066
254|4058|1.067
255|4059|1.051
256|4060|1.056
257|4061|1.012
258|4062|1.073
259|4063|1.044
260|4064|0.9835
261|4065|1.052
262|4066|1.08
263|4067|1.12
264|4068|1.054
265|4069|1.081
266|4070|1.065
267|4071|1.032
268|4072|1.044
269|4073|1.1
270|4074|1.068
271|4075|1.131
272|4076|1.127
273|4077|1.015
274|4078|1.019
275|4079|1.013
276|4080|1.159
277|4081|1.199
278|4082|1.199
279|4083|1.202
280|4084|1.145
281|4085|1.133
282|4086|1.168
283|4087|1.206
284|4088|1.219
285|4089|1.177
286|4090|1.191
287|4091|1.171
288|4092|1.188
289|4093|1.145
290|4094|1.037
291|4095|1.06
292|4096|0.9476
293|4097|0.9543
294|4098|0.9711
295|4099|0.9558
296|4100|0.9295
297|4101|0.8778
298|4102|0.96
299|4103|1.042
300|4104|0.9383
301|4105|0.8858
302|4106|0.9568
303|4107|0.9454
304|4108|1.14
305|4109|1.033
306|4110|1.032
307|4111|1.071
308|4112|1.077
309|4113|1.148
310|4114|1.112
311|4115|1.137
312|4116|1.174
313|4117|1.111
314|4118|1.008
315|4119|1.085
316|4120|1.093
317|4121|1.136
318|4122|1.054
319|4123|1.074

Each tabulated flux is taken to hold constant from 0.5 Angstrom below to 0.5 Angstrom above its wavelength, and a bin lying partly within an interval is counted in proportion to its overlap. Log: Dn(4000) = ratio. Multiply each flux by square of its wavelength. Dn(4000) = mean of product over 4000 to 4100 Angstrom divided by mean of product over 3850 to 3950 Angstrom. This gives 1.5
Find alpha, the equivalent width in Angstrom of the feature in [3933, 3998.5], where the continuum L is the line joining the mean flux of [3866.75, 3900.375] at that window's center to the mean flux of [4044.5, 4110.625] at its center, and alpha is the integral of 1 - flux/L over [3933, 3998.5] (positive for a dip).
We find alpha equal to 6.3 Angstrom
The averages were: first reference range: 0.778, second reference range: 1.07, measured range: 0.82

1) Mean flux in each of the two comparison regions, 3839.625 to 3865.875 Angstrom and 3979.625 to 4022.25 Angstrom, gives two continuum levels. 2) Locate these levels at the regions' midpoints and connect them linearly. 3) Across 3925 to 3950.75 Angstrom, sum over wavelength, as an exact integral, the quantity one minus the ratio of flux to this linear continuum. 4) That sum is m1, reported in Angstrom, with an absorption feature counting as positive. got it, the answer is 7.4 Angstrom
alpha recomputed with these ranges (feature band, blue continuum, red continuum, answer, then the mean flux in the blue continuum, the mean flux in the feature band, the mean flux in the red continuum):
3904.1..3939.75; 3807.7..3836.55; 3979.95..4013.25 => 6.2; 0.707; 0.761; 1.09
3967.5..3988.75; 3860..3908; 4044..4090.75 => 3.5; 0.799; 0.798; 1.1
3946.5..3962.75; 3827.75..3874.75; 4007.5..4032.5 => 1.5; 0.709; 0.884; 1.14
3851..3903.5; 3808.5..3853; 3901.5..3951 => -3.2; 0.696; 0.782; 0.781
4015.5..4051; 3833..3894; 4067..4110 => -4.8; 0.73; 1.12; 1.07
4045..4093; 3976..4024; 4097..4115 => -3.4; 1.09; 1.11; 1.01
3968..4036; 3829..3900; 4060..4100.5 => -4.8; 0.731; 1.03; 1.09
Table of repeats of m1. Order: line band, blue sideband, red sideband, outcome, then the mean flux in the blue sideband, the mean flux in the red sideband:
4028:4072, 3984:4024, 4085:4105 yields -0.1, 1.12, 1.06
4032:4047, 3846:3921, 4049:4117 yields -1.2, 0.809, 1.08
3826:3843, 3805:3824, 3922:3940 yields 4.1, 0.793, 0.617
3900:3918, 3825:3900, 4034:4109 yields -2.3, 0.727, 1.08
